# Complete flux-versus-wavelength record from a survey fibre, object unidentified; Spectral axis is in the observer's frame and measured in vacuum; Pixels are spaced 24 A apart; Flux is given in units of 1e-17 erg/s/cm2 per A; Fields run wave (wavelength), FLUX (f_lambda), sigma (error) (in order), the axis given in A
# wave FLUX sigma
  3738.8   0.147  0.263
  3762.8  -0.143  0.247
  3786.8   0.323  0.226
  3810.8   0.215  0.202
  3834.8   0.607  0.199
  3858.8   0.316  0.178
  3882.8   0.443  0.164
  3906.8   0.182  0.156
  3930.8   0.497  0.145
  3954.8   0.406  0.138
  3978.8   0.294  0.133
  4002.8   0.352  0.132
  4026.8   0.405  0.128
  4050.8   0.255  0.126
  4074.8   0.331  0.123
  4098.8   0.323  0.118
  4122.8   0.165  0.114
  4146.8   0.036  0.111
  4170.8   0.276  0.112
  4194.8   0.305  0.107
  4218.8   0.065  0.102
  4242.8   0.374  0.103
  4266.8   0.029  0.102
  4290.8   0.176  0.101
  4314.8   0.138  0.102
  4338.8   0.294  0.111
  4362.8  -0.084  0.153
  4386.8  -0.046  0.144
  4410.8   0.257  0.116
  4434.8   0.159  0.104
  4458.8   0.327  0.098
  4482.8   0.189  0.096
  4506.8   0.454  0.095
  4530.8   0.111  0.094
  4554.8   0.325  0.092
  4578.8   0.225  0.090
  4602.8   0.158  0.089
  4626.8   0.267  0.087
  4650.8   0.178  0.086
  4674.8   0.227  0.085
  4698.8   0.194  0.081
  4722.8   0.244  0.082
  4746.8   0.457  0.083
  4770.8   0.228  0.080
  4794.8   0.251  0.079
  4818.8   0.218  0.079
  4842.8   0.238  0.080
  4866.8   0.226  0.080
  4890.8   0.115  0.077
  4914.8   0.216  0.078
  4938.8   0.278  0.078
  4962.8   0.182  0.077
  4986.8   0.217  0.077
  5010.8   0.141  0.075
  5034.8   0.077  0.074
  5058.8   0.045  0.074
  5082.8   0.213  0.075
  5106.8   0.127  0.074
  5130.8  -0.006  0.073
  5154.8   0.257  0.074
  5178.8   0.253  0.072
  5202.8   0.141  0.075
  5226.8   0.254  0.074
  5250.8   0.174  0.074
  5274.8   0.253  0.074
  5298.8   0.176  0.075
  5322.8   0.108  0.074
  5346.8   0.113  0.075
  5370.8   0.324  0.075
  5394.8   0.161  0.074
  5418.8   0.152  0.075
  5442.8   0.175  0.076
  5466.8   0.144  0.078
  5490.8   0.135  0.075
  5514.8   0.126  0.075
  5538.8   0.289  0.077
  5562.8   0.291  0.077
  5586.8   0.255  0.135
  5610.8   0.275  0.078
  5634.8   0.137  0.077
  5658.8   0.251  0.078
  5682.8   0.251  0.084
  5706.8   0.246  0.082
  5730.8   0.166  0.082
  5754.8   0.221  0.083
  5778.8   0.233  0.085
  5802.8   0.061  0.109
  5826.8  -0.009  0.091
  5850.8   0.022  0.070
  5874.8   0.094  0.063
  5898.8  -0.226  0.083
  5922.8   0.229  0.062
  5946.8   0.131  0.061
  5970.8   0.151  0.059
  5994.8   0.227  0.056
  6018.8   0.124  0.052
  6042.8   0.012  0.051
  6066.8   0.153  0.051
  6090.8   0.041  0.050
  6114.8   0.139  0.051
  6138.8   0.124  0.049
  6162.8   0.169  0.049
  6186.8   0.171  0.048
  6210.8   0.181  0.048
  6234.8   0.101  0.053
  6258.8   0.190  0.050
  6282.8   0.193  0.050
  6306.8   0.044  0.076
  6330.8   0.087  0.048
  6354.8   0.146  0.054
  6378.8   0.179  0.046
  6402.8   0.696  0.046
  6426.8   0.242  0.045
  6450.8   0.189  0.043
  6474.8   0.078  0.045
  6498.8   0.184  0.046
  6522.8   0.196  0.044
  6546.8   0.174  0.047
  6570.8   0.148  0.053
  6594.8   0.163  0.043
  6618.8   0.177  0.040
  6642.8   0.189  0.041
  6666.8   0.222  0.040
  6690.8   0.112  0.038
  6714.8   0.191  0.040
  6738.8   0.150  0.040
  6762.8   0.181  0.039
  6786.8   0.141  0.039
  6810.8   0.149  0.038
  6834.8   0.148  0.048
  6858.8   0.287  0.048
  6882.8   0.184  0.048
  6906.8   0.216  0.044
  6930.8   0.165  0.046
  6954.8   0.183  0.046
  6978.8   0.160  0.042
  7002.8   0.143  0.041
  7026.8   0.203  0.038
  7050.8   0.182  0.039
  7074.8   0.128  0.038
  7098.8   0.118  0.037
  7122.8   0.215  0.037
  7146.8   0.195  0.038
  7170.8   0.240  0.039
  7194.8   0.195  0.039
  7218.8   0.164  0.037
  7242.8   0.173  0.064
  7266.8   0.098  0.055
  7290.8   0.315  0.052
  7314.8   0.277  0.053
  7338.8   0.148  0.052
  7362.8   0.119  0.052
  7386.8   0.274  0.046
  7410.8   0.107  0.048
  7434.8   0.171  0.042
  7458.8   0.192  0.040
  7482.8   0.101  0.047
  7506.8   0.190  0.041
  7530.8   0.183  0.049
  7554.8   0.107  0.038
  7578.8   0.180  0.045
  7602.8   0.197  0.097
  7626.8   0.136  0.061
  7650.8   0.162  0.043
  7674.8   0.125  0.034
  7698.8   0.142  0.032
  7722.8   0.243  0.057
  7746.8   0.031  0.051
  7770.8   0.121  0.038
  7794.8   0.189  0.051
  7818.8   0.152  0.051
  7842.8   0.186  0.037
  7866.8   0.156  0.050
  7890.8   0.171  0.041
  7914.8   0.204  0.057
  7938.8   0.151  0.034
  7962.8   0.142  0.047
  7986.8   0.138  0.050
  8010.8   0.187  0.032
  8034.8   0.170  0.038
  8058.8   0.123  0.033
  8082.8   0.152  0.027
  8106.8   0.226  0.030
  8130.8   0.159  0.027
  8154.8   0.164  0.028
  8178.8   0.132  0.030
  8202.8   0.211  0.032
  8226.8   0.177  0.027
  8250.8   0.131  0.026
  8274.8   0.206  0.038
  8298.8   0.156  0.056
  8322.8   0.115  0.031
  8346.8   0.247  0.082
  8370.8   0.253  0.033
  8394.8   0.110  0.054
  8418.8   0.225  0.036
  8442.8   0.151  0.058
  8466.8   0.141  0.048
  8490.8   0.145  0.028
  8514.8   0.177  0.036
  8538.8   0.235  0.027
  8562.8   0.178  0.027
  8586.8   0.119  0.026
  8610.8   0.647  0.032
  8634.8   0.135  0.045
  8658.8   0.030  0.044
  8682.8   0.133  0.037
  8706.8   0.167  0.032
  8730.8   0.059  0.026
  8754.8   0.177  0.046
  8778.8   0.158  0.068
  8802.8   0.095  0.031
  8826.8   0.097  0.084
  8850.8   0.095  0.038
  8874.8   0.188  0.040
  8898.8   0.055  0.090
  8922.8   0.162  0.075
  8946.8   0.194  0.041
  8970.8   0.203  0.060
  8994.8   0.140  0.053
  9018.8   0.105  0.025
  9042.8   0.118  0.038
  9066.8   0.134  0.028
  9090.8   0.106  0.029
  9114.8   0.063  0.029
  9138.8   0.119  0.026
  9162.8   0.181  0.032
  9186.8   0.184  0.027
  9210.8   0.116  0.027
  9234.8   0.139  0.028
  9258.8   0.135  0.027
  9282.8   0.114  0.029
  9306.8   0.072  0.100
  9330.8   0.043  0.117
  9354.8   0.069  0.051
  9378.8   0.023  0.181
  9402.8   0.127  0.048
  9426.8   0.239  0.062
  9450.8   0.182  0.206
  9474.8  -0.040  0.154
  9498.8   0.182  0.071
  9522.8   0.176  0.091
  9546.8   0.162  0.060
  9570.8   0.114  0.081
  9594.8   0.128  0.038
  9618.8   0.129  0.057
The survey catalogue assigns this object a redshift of 0.72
